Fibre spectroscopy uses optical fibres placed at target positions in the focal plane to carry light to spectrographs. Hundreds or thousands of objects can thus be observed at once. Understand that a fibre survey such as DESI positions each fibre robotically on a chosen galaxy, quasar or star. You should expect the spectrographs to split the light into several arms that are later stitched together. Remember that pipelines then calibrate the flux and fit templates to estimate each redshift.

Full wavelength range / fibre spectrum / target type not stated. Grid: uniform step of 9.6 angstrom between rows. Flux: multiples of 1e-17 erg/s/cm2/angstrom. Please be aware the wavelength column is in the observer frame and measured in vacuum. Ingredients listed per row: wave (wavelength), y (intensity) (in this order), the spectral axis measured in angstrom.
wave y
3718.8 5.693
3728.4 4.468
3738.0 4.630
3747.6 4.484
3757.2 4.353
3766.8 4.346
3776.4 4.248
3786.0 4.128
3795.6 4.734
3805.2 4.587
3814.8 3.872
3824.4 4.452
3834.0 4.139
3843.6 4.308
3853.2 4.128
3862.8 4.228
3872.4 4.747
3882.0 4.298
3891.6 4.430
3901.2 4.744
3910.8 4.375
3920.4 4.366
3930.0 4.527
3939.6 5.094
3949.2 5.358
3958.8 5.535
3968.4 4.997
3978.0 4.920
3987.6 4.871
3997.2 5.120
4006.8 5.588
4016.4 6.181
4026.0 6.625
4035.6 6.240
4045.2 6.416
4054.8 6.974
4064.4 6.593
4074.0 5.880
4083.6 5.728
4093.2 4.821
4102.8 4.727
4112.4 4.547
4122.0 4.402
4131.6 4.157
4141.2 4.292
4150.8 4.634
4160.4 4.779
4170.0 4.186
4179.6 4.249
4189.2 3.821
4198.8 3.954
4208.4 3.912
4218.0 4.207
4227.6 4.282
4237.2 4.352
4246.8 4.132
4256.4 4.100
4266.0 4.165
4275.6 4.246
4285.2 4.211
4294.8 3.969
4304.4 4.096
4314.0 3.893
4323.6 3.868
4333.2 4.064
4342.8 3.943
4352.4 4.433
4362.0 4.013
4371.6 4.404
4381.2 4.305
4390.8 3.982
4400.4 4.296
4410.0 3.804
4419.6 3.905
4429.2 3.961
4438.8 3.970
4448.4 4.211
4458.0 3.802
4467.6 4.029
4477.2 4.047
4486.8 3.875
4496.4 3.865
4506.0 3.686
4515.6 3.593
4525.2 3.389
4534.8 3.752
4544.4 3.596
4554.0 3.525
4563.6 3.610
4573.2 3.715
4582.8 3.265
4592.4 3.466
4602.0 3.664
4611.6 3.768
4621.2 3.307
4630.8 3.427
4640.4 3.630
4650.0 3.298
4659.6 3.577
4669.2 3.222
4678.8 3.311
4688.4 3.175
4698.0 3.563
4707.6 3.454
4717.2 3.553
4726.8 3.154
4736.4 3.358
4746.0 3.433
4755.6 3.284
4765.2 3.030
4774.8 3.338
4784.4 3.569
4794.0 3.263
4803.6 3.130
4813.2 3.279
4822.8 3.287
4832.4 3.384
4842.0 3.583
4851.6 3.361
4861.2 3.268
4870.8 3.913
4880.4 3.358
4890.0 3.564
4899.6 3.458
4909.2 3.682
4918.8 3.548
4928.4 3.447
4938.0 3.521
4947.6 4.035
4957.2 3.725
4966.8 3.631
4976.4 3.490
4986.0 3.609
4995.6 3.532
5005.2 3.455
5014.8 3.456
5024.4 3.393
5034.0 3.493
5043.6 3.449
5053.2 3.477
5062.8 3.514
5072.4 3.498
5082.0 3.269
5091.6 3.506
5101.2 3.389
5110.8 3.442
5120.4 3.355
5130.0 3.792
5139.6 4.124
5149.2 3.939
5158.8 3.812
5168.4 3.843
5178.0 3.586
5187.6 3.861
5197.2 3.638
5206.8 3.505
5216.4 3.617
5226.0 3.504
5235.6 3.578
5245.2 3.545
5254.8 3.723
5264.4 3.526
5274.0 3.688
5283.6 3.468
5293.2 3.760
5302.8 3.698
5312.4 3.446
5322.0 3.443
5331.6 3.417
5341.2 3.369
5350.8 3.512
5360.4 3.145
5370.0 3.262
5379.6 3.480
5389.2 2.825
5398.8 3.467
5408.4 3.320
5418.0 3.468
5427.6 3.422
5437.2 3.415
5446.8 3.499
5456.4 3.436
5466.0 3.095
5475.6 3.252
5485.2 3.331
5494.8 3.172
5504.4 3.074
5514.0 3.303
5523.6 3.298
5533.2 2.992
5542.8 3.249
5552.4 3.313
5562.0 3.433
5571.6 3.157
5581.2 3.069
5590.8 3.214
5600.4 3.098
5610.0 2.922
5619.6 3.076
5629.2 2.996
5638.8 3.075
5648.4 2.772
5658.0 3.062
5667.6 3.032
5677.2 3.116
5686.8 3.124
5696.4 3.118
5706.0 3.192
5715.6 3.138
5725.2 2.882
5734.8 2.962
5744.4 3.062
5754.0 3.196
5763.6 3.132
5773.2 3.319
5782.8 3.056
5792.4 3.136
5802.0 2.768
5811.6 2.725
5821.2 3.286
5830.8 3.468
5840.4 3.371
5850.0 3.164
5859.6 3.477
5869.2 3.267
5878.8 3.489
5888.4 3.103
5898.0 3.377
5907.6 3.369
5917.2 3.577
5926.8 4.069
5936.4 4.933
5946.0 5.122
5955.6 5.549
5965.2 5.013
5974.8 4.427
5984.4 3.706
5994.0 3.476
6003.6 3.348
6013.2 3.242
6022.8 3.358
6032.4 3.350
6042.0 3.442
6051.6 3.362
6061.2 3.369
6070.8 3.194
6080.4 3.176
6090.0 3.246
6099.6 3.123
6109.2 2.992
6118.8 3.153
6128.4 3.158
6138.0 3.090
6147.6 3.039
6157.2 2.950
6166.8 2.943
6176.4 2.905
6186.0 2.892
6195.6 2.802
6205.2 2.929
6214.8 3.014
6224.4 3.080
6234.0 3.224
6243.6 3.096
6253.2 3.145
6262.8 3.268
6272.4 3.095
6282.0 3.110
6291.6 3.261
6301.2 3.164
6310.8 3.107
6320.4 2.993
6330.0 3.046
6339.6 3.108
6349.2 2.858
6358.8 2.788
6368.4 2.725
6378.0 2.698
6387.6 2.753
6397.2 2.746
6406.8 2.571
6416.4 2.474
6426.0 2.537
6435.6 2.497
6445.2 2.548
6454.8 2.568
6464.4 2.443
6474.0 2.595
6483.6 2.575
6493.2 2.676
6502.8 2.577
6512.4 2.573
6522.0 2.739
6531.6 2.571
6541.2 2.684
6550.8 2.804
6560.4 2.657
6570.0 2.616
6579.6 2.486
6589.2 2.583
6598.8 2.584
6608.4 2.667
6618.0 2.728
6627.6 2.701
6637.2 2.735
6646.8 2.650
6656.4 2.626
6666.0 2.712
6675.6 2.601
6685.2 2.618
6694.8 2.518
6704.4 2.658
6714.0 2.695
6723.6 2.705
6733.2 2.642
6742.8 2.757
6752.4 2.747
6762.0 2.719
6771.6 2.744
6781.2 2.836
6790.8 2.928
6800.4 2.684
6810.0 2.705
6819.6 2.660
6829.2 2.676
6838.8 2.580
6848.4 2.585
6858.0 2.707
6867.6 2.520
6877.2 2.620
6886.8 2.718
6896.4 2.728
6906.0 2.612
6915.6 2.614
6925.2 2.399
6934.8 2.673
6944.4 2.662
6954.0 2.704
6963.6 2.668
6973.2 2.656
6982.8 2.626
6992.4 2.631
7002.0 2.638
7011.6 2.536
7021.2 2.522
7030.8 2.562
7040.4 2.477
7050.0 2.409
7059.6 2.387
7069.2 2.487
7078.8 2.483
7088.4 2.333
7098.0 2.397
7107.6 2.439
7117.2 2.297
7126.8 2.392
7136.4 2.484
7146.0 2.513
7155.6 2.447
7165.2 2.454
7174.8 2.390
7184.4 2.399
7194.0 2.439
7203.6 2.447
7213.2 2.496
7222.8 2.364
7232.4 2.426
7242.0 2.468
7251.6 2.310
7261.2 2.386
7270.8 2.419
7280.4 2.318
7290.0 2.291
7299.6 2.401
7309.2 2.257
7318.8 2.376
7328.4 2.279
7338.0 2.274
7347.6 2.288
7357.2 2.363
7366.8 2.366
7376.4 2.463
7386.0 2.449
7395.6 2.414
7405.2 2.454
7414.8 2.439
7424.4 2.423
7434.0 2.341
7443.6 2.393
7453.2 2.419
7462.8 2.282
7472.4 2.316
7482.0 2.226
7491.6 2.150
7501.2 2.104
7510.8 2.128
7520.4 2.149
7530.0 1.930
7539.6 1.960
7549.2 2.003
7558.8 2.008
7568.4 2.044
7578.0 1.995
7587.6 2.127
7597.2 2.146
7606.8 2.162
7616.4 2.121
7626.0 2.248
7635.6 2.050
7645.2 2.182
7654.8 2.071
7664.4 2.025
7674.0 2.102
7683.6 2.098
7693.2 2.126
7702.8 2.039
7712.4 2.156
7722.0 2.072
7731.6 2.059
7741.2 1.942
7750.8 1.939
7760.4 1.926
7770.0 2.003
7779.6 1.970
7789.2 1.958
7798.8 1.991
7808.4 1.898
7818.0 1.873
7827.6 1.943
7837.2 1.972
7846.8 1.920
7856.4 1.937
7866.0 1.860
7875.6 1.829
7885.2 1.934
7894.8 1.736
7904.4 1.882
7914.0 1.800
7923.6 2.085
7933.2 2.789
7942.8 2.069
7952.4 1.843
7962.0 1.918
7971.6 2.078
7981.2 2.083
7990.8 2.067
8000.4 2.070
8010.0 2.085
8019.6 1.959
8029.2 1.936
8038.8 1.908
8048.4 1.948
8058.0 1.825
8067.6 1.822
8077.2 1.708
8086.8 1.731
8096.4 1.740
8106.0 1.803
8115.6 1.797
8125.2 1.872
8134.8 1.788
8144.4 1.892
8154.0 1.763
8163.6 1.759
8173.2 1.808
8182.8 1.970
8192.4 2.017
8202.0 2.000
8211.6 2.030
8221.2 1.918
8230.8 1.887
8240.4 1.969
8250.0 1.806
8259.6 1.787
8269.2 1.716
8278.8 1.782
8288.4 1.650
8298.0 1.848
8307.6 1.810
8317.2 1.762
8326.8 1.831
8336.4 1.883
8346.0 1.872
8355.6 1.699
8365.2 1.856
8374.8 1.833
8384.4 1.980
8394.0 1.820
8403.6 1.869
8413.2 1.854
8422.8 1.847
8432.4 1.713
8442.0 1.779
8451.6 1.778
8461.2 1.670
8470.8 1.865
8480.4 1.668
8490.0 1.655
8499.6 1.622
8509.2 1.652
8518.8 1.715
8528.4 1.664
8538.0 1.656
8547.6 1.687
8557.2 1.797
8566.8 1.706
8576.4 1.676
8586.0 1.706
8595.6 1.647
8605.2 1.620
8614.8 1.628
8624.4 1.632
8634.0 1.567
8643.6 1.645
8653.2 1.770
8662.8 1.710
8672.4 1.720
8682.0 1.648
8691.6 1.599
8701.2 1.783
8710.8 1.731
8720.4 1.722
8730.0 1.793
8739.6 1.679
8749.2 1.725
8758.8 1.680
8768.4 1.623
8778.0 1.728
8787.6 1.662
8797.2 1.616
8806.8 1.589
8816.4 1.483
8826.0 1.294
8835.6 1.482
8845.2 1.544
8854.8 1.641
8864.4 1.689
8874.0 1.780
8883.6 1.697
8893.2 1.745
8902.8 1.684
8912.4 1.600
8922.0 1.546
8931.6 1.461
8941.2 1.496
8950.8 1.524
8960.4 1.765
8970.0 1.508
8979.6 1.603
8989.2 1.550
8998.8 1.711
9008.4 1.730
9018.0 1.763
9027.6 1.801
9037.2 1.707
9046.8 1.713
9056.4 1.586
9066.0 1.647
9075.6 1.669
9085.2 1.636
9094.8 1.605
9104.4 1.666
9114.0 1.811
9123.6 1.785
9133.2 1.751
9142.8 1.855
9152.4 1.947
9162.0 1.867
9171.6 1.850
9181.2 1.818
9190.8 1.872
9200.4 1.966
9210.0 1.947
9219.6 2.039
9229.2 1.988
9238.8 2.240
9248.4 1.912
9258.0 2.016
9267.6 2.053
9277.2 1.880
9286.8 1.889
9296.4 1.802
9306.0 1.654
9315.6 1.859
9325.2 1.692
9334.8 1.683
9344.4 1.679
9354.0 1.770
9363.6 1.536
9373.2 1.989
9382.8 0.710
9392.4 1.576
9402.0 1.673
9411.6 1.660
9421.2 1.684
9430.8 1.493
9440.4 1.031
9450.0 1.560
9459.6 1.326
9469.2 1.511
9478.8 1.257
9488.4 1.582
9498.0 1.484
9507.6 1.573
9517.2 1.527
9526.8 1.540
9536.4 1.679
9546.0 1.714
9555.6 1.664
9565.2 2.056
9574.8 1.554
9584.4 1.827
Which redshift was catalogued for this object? 1.127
